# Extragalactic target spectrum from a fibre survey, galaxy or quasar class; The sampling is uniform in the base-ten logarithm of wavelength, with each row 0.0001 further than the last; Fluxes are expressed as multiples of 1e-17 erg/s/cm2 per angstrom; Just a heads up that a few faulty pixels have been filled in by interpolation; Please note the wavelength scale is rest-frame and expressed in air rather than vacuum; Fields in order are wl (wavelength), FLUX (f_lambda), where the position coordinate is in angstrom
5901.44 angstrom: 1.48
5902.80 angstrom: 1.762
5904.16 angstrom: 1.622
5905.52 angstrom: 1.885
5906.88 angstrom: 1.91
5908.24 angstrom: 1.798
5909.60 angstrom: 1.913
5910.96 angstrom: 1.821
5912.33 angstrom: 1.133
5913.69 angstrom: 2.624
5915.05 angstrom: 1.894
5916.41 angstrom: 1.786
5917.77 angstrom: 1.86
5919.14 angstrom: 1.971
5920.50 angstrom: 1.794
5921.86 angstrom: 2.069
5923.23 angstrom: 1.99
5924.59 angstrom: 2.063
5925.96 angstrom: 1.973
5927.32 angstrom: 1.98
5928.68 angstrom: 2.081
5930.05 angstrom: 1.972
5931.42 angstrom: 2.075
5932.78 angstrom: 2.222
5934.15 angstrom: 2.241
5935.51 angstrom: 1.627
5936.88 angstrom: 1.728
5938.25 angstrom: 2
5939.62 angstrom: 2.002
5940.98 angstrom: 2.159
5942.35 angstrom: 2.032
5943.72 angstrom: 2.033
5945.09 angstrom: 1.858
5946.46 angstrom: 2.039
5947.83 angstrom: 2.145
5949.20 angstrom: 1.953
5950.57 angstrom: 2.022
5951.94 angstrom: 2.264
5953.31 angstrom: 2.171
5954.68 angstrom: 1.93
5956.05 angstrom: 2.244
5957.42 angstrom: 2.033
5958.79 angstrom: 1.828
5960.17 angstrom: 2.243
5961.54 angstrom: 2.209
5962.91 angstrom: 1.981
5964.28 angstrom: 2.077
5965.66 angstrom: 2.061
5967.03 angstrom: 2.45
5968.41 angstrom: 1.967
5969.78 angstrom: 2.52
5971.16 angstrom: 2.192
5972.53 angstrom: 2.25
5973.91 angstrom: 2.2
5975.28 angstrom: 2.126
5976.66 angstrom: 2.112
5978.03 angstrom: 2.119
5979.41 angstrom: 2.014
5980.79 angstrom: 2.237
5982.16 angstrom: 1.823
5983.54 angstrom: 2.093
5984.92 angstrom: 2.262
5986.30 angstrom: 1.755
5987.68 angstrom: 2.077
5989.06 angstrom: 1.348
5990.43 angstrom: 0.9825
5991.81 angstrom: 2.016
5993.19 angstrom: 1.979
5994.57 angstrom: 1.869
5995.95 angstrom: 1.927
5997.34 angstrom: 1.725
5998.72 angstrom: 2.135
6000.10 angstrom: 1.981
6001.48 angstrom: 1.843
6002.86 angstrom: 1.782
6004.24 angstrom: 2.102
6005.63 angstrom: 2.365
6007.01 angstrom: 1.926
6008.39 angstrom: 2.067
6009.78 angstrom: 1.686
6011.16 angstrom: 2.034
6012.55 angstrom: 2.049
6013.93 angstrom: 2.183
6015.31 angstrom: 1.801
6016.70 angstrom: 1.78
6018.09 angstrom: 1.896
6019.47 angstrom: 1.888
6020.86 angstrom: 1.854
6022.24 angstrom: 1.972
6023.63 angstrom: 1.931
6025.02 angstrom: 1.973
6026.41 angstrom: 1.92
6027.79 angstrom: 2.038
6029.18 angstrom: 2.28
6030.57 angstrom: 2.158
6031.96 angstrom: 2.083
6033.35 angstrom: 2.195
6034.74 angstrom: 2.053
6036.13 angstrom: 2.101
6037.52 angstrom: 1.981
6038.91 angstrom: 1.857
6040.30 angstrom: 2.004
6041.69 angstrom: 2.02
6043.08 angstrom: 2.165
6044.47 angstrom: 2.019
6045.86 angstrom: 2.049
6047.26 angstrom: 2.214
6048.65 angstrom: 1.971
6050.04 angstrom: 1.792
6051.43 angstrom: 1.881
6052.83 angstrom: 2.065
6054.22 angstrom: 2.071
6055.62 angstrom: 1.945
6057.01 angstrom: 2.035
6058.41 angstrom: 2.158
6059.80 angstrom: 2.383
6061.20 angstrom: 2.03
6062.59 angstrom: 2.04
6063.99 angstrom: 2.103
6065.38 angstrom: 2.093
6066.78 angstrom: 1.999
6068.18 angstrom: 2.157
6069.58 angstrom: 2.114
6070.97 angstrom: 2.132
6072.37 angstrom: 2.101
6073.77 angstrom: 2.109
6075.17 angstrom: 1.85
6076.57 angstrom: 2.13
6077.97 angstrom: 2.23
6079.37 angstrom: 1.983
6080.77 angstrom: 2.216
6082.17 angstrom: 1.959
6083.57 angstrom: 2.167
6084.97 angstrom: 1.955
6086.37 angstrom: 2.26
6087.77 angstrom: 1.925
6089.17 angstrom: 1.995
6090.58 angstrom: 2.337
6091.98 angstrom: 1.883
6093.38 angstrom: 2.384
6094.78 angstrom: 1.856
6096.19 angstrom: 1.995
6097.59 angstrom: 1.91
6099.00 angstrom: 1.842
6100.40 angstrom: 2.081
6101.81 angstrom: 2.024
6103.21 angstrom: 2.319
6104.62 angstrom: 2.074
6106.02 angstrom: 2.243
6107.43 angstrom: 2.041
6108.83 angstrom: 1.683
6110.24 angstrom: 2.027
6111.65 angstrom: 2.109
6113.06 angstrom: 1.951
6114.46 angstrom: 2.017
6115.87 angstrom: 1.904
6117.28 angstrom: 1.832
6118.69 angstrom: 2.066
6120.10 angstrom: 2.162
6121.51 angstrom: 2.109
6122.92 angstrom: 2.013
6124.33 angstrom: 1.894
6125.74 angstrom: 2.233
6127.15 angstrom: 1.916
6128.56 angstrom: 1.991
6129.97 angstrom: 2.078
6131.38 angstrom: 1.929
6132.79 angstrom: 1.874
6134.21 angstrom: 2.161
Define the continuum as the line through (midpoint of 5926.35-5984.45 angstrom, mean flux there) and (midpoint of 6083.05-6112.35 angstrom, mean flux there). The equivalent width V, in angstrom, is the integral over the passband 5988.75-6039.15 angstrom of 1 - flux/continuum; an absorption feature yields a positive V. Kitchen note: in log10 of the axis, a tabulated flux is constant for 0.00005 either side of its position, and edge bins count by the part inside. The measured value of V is 3.0 angstrom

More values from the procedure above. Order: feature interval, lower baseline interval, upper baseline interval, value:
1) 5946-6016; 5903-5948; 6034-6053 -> -1.7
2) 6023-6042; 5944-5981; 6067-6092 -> 0.5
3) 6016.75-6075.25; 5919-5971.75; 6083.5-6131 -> 0.1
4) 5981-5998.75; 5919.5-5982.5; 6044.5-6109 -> 1.9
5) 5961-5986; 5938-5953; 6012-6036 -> -1.3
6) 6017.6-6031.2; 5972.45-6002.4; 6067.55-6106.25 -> 0.0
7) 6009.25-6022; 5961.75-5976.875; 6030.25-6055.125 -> 1.1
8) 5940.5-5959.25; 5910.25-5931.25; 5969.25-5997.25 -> -0.9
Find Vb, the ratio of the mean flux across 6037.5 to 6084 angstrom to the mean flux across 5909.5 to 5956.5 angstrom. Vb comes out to 1.04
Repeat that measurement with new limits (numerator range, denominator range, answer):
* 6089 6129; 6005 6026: 1.04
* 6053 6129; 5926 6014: 1.02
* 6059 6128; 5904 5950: 1.05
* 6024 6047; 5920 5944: 1.03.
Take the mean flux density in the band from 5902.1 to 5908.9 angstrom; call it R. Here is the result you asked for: 1.79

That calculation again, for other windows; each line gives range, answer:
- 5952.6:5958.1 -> 2.1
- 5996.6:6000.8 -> 1.94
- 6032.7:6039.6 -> 2.04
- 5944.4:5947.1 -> 1.95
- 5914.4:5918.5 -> 1.85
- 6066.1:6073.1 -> 2.1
